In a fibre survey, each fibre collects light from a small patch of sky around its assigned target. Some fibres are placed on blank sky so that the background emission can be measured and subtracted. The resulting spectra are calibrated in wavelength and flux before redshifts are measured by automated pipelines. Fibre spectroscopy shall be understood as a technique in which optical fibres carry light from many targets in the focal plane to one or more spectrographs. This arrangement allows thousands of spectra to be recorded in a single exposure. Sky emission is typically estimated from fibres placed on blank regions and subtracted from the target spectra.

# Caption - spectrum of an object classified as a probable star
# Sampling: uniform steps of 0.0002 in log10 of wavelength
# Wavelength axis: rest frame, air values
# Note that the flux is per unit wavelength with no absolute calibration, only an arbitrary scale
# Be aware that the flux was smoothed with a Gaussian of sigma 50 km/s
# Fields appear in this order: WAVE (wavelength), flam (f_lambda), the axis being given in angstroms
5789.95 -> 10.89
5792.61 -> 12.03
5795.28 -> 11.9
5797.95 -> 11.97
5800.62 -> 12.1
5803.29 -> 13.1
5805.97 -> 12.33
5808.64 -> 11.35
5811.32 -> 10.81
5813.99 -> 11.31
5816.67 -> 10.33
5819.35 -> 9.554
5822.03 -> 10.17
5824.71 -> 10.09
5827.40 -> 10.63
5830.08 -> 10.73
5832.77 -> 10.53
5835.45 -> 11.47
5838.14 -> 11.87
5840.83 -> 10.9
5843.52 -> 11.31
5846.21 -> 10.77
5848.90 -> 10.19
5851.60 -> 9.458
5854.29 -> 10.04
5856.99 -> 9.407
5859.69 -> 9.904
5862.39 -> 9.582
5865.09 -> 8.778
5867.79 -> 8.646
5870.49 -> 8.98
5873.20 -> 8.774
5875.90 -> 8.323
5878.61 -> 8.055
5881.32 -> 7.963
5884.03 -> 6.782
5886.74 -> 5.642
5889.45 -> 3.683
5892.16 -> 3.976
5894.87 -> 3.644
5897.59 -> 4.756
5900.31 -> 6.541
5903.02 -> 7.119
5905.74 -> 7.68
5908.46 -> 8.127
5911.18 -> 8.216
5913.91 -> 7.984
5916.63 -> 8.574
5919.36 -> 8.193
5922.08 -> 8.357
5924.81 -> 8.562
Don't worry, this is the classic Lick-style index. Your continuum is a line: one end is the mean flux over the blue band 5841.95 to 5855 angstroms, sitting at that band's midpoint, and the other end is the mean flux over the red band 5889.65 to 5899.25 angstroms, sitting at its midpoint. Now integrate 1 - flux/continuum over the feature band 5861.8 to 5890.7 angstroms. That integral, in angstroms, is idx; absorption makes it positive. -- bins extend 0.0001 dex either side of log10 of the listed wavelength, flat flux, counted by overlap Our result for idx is -4.6 angstroms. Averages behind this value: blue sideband 10.4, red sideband 4.15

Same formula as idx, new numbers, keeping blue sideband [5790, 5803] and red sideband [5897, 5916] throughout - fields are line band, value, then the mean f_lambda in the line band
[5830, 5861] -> -1.90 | 10.5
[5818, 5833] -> 0.68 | 10.3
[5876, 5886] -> 1.03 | 7.57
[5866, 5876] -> 0.13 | 8.73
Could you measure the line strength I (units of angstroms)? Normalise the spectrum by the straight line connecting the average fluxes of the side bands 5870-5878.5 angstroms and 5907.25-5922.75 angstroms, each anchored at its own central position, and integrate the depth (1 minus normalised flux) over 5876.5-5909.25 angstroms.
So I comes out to 8.7 angstroms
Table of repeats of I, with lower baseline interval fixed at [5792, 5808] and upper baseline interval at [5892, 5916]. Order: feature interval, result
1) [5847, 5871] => -1.16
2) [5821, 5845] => -1.04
